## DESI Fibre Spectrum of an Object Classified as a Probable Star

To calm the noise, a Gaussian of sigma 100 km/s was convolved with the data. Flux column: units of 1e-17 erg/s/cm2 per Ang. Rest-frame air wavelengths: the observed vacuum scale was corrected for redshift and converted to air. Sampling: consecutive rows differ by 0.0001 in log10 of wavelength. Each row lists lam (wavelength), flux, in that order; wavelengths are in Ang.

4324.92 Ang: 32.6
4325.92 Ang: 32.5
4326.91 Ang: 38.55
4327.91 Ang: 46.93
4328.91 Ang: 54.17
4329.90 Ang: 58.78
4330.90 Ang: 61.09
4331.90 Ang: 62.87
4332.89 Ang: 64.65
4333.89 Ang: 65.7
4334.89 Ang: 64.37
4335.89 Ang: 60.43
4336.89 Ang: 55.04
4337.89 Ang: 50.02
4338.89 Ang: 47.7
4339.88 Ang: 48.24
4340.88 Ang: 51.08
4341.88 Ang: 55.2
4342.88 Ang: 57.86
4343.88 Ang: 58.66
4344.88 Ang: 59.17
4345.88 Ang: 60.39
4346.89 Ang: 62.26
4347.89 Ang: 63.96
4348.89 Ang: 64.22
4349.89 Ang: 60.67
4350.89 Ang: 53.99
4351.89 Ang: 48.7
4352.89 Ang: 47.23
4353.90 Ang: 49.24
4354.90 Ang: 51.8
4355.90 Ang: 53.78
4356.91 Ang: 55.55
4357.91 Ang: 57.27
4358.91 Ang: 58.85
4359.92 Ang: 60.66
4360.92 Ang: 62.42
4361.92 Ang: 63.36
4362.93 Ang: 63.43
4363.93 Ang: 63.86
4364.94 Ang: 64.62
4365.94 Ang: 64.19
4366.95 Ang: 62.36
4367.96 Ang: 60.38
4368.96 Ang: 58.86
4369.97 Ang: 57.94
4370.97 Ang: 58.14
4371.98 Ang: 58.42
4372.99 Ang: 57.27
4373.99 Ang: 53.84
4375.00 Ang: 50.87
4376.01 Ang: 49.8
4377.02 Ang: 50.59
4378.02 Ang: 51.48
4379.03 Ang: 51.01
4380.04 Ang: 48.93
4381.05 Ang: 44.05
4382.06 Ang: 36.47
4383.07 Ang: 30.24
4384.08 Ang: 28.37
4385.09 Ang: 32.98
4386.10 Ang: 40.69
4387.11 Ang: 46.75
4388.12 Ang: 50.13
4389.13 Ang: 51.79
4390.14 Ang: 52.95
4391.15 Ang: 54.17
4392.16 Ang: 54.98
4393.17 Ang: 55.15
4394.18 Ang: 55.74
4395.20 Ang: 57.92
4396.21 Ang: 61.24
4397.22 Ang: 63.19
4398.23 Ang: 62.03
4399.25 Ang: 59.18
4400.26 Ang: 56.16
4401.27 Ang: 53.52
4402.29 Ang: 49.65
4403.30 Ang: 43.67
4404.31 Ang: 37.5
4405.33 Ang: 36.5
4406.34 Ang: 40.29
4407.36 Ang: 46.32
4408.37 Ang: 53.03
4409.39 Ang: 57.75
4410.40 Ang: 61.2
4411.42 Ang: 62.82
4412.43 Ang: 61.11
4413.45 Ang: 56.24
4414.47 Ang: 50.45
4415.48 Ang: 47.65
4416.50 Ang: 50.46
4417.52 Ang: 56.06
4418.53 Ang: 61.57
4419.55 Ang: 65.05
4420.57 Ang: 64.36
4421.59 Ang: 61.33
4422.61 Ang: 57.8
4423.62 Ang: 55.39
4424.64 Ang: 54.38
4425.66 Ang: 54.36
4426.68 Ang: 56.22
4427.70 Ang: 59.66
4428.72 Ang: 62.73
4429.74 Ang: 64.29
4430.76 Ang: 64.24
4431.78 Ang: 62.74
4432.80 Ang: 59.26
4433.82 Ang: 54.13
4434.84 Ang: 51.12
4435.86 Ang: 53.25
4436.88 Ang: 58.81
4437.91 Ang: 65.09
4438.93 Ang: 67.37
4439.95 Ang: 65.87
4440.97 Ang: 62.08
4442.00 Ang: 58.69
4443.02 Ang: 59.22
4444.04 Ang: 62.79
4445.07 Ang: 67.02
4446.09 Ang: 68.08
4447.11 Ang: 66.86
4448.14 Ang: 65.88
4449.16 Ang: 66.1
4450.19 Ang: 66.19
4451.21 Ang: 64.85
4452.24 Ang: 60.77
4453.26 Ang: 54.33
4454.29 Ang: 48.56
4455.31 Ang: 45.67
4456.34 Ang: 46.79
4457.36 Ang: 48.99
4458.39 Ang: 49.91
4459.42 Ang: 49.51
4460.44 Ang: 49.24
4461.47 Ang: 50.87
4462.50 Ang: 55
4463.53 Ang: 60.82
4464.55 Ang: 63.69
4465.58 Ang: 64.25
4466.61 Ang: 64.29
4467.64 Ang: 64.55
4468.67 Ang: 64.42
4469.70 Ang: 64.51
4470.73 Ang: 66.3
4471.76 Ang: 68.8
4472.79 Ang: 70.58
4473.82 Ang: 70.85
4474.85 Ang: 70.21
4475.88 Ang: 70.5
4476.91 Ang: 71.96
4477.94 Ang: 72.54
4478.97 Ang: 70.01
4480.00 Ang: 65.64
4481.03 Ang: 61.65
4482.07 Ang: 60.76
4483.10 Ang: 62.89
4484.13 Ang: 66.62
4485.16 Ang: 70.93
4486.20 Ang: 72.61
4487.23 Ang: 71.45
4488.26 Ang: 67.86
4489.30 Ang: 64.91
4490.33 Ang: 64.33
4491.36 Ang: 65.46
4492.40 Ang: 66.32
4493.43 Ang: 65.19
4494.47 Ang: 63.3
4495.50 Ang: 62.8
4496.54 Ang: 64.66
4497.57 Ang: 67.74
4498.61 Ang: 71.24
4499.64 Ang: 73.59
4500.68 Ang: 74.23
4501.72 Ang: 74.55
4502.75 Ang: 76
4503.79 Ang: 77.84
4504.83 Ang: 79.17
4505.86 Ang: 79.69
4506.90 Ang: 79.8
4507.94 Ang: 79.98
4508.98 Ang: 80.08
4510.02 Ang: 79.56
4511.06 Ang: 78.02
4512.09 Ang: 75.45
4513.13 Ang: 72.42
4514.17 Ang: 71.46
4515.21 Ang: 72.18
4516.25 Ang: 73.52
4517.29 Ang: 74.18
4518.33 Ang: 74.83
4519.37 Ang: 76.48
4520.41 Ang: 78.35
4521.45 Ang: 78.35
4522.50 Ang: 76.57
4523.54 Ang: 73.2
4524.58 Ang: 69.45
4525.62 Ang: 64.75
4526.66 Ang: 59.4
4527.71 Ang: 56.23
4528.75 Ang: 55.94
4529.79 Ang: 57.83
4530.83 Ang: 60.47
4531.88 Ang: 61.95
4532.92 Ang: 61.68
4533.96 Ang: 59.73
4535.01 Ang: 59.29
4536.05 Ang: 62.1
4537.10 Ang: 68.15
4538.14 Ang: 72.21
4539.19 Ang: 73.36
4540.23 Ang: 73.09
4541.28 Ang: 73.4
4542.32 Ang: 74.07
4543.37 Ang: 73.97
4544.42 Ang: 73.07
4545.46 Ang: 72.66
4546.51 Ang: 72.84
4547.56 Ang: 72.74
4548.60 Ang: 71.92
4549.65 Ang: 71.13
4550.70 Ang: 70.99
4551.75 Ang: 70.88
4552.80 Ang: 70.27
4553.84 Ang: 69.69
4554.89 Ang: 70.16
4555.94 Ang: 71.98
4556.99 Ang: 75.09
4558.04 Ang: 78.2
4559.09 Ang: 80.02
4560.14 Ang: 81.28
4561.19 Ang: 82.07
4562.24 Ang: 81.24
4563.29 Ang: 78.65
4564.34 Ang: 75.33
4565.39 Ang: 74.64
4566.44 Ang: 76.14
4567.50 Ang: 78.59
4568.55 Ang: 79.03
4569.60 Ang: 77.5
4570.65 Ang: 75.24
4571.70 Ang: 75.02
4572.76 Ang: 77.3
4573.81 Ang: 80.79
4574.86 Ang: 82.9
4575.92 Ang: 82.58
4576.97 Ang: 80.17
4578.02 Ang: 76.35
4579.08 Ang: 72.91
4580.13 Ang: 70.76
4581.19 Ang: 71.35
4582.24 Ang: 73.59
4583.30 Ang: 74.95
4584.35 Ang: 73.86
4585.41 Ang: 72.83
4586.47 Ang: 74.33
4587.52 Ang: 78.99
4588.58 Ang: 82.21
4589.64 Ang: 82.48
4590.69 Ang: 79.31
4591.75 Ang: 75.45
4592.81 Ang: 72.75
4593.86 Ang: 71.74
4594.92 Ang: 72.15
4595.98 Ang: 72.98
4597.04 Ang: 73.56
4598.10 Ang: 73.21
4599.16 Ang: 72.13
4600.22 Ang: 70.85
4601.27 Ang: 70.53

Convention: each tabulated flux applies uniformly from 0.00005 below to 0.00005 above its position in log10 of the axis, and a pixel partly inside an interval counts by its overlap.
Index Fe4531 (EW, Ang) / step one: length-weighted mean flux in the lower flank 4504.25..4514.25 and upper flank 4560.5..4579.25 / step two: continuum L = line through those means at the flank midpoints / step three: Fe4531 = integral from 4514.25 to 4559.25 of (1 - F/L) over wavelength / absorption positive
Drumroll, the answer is 4.72 Ang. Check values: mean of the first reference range 77.8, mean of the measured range 69.8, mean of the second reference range 78.3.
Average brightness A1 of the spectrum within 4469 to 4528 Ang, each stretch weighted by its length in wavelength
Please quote 70.8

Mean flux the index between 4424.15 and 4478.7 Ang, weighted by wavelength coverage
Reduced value 61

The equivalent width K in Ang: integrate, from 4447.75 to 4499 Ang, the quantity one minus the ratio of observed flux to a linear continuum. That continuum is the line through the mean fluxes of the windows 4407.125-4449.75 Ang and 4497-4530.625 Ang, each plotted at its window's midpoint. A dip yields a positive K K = 2.7 Ang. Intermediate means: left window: 59.6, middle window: 63.1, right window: 72.8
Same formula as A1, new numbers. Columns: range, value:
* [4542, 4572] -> 75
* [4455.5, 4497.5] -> 63.6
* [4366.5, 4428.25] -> 52.8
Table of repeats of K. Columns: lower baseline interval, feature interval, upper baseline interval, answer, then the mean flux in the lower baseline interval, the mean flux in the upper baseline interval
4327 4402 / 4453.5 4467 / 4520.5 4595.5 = 2.2 Ang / 54.9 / 72.9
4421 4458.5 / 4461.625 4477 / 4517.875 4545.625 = -0.8 Ang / 59.3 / 68.1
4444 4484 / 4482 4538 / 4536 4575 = -1.1 Ang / 62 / 74.8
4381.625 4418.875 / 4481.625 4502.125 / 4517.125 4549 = -1.4 Ang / 50.7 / 68.7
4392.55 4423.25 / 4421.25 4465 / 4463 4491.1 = 1.6 Ang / 54.8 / 67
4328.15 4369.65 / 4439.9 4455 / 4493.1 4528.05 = 1.1 Ang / 58.1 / 72.9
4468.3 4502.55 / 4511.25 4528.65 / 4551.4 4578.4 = 0.1 Ang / 68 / 77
